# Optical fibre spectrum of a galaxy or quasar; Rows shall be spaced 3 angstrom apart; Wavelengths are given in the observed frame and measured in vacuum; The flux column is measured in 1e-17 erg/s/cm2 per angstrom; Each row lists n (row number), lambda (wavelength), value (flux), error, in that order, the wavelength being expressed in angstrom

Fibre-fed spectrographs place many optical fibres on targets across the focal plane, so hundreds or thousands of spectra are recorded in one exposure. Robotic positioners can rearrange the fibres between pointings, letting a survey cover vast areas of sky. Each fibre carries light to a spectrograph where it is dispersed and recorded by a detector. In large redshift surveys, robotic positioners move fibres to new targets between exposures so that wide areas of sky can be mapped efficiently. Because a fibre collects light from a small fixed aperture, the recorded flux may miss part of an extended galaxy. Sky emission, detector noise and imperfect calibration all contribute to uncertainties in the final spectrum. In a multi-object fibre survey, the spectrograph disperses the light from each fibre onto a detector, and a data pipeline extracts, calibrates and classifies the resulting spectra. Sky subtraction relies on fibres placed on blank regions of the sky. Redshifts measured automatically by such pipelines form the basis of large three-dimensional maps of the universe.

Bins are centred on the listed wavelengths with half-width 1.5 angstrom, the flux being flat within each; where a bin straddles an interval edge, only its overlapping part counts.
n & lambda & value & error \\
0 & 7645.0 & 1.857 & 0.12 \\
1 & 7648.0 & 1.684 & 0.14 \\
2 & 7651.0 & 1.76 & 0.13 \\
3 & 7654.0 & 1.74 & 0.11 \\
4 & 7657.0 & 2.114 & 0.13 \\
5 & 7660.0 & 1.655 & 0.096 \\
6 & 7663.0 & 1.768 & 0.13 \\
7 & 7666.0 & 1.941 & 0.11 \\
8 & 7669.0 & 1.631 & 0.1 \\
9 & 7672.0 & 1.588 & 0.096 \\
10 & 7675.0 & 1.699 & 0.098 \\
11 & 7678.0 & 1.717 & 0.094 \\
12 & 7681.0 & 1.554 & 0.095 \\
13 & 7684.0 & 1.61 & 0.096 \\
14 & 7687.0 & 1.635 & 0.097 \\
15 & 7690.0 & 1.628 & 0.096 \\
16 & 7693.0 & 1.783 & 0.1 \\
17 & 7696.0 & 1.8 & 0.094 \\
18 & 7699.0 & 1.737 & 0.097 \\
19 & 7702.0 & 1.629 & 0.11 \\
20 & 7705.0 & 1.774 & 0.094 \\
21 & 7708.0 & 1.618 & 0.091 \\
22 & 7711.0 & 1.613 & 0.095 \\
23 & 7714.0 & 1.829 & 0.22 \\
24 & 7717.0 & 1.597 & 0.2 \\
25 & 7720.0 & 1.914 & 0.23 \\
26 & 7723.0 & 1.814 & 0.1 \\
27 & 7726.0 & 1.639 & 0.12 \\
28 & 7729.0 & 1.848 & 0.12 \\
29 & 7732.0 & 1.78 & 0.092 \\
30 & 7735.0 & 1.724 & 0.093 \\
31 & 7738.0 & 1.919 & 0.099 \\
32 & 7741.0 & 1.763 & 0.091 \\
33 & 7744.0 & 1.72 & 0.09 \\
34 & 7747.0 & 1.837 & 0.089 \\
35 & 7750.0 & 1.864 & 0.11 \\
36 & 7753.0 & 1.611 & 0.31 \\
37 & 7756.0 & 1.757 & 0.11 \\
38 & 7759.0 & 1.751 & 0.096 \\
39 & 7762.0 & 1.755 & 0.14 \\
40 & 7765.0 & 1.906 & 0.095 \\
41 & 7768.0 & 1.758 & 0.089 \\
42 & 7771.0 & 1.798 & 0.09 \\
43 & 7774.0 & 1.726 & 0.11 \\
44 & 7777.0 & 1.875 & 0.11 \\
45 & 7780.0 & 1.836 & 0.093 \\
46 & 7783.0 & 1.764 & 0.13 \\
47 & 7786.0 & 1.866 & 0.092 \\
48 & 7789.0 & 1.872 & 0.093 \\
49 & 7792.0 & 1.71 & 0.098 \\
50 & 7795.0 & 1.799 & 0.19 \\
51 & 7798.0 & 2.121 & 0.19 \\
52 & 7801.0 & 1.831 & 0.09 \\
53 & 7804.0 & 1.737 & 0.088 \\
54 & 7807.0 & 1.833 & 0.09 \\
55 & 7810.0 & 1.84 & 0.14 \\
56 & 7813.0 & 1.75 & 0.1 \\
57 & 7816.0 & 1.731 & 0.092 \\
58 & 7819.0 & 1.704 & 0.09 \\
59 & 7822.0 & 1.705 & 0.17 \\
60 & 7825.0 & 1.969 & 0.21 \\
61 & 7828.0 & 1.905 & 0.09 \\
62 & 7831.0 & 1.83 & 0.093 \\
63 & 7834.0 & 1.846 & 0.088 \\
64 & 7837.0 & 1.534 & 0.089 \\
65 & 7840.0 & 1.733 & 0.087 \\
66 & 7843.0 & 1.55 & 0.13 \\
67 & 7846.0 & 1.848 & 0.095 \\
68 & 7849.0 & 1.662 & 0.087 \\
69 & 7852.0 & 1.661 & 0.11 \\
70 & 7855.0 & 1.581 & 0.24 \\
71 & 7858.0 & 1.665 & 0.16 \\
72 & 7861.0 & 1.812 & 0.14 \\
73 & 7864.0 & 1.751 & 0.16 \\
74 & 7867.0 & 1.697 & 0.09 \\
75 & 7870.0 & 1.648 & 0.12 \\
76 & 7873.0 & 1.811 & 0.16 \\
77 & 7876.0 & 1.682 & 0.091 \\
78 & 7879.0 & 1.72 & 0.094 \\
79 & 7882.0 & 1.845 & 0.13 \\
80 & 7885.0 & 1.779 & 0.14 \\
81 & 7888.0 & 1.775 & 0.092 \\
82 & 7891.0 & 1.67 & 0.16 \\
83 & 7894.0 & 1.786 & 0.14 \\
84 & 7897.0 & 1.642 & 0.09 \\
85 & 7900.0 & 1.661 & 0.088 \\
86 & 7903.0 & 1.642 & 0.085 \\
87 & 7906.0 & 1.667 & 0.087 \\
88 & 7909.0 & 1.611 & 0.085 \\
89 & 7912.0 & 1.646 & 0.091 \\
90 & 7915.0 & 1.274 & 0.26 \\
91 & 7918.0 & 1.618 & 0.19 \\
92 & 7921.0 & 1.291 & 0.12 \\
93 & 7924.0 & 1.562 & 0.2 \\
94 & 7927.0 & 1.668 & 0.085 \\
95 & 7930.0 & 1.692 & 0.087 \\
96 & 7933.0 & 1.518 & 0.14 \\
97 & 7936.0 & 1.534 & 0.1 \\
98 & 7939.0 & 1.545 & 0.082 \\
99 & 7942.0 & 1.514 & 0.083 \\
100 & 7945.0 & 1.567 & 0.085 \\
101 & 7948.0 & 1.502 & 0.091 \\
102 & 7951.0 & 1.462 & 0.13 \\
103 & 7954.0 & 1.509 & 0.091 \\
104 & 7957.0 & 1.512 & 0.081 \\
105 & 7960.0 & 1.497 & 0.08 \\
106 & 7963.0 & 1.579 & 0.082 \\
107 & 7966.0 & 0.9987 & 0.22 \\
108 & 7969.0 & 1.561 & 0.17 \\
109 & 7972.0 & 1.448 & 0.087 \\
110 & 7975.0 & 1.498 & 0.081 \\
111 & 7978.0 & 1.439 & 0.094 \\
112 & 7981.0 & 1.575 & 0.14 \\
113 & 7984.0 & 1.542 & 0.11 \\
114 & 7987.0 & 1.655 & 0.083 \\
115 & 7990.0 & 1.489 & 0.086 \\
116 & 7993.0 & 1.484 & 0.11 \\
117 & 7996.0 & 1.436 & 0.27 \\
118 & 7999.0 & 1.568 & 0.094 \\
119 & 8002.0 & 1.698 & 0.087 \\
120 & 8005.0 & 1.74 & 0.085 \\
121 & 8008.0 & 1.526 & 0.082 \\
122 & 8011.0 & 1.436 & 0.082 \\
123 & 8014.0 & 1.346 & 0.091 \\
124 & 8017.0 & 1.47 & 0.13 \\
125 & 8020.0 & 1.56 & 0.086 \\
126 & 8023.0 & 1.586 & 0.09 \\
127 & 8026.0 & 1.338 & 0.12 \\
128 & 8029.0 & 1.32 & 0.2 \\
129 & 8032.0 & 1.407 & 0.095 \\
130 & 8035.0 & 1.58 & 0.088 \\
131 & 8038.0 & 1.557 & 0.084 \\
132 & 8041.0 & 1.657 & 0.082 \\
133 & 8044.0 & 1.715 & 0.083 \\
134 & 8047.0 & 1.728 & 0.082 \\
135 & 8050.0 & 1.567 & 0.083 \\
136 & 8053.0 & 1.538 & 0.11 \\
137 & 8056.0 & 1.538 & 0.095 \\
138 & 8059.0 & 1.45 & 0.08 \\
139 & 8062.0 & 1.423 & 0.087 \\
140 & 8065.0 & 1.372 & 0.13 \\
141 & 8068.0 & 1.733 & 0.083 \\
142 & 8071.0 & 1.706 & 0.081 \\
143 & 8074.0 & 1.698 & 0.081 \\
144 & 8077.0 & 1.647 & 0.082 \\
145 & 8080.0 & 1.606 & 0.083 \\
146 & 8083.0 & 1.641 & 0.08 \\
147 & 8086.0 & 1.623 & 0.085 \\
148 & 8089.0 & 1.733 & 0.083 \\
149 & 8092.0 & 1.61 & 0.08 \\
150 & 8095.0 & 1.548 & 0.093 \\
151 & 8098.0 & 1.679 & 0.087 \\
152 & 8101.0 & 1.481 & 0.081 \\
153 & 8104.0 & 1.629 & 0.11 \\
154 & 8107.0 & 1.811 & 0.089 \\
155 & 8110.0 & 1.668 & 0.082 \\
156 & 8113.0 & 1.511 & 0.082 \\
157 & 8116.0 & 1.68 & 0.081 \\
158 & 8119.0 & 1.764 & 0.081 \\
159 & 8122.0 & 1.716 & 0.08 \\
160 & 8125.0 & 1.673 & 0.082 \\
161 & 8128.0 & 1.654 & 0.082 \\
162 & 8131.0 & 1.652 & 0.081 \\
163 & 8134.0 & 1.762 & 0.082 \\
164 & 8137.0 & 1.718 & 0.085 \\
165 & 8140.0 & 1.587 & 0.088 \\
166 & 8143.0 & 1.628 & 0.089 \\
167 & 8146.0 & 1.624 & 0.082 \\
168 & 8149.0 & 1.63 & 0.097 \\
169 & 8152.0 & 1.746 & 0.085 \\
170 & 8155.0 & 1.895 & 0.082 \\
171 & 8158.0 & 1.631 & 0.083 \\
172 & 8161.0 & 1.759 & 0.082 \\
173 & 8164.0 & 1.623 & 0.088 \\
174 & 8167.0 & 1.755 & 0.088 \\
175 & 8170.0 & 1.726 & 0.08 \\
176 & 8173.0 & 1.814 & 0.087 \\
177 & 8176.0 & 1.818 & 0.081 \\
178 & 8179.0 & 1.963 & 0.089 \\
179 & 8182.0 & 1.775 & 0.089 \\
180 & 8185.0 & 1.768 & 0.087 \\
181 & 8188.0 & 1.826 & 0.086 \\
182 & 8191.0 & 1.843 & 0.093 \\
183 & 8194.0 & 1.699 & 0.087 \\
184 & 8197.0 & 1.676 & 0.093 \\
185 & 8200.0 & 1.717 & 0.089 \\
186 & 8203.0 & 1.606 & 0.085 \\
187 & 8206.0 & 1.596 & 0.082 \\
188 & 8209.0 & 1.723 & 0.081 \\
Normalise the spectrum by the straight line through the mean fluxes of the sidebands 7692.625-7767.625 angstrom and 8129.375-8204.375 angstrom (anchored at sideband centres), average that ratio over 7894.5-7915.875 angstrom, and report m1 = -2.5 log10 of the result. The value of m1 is 0.09 mag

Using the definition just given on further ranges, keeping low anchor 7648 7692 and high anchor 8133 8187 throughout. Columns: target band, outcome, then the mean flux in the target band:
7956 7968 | 0.23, 1.4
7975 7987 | 0.13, 1.53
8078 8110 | 0.06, 1.64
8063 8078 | 0.07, 1.62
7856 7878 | 0.00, 1.72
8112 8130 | 0.04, 1.67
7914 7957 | 0.14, 1.52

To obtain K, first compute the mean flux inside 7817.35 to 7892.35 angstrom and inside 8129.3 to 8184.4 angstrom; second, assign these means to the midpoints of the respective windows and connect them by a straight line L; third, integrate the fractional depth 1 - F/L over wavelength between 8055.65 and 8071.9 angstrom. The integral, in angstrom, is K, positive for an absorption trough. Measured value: 1.9 angstrom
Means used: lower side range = 1.74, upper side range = 1.73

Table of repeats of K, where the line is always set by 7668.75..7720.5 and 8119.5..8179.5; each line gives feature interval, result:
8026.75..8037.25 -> 1.7 angstrom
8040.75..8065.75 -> 2.3 angstrom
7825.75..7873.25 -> -0.8 angstrom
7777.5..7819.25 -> -3.2 angstrom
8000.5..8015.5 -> 1.4 angstrom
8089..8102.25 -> 0.9 angstrom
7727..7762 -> -1.9 angstrom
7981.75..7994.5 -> 1.2 angstrom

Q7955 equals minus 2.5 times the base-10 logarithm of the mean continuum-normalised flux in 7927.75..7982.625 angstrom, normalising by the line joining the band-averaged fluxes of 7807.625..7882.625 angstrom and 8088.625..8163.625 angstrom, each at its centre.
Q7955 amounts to 0.14 mag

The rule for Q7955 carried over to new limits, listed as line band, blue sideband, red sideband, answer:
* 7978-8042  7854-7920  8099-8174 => 0.110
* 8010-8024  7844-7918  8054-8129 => 0.117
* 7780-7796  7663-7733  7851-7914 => -0.061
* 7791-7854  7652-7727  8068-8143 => -0.046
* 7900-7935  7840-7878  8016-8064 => 0.052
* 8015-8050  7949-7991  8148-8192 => 0.026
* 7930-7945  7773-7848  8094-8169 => 0.132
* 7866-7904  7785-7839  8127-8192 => 0.045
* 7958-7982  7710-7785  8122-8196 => 0.207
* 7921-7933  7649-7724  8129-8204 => 0.096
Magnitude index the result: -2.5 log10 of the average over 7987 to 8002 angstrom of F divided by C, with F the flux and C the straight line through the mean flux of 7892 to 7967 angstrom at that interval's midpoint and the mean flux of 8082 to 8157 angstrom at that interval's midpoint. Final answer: 0.04 mag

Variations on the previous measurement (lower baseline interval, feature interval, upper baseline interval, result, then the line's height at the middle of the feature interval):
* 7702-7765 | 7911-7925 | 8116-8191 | 0.19 mag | 1.75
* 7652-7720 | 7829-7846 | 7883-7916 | -0.03 mag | 1.68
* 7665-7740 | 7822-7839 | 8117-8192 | -0.05 mag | 1.72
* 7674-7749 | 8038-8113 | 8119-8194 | 0.08 mag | 1.73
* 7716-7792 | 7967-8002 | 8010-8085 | 0.06 mag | 1.6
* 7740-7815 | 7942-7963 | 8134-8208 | 0.17 mag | 1.77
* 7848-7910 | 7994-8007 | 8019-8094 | 0.01 mag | 1.61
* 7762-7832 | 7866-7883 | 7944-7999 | -0.04 mag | 1.67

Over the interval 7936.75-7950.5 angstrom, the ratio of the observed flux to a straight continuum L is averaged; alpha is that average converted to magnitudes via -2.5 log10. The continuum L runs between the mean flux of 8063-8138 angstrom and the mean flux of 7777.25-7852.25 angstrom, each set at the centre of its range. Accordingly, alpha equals 0.13 mag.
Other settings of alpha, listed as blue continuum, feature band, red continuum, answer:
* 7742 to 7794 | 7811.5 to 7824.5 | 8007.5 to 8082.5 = 0.001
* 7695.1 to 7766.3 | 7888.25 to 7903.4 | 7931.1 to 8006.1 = -0.067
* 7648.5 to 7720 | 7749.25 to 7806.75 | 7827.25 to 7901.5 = -0.054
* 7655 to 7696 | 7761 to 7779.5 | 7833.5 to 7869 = -0.063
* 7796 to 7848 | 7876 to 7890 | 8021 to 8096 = -0.019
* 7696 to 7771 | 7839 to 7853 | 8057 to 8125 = 0.016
